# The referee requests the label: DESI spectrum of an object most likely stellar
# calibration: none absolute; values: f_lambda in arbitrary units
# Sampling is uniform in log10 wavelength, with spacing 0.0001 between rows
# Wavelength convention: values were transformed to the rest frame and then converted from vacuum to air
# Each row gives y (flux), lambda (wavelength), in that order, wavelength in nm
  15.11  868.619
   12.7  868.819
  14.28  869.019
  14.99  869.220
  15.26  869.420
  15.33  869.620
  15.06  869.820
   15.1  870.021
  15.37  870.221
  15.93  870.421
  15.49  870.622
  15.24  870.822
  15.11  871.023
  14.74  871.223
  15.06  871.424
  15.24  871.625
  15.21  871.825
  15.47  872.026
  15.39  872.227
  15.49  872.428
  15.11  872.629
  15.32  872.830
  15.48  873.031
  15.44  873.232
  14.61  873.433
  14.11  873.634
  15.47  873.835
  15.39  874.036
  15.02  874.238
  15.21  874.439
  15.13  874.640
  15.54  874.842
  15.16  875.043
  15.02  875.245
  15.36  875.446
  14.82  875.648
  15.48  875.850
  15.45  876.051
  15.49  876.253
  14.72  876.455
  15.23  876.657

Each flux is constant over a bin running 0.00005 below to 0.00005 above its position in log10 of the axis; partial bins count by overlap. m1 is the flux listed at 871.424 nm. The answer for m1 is 15.06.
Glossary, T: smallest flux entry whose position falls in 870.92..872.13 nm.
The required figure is 14.74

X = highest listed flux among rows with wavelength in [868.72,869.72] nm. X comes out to 15.33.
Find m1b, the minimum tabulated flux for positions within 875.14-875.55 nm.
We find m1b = 15.02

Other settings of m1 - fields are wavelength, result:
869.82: 15.06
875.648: 14.82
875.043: 15.16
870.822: 15.24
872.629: 15.11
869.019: 14.28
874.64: 15.13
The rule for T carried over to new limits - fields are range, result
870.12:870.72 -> 15.37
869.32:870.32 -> 15.06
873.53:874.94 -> 14.11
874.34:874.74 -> 15.13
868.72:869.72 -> 12.7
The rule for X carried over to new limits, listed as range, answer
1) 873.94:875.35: 15.54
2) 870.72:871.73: 15.24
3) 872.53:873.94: 15.48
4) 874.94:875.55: 15.36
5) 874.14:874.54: 15.21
